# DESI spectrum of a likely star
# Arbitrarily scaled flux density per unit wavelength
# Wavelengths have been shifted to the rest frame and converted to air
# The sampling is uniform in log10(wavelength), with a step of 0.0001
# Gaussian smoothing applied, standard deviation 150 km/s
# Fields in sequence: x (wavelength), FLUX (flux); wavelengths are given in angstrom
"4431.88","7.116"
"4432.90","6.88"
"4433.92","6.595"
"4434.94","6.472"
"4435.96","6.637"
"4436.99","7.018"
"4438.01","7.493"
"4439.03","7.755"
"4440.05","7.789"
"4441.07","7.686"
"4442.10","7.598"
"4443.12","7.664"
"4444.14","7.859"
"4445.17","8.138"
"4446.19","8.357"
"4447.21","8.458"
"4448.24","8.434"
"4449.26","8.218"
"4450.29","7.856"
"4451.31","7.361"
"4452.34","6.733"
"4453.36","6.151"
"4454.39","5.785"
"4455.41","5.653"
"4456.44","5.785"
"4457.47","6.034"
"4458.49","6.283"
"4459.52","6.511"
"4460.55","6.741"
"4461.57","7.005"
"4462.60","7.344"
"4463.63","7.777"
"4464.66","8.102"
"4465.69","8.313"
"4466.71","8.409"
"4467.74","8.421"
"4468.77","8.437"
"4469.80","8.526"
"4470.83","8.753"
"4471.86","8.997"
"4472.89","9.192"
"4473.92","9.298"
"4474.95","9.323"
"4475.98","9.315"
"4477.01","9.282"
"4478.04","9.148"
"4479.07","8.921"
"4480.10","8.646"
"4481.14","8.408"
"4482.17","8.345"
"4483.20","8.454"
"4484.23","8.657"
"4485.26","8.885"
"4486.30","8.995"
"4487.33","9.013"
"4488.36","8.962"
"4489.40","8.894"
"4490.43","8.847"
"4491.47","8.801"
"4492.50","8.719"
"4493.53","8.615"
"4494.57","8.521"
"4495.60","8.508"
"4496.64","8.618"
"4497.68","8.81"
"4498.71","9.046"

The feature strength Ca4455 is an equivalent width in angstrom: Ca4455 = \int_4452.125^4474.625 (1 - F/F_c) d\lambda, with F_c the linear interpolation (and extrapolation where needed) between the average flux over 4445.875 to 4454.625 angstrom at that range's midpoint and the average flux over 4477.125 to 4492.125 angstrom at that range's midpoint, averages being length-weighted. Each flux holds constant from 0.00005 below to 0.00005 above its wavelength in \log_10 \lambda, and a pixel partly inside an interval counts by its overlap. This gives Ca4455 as 1.5 angstrom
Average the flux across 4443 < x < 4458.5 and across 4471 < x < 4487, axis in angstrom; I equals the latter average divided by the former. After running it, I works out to 1.2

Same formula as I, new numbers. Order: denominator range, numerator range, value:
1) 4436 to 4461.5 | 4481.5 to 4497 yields 1.21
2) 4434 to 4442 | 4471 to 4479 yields 1.27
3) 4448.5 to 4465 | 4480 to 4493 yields 1.28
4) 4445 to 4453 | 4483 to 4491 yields 1.12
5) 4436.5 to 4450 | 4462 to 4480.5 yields 1.10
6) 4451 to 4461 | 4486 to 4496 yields 1.40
